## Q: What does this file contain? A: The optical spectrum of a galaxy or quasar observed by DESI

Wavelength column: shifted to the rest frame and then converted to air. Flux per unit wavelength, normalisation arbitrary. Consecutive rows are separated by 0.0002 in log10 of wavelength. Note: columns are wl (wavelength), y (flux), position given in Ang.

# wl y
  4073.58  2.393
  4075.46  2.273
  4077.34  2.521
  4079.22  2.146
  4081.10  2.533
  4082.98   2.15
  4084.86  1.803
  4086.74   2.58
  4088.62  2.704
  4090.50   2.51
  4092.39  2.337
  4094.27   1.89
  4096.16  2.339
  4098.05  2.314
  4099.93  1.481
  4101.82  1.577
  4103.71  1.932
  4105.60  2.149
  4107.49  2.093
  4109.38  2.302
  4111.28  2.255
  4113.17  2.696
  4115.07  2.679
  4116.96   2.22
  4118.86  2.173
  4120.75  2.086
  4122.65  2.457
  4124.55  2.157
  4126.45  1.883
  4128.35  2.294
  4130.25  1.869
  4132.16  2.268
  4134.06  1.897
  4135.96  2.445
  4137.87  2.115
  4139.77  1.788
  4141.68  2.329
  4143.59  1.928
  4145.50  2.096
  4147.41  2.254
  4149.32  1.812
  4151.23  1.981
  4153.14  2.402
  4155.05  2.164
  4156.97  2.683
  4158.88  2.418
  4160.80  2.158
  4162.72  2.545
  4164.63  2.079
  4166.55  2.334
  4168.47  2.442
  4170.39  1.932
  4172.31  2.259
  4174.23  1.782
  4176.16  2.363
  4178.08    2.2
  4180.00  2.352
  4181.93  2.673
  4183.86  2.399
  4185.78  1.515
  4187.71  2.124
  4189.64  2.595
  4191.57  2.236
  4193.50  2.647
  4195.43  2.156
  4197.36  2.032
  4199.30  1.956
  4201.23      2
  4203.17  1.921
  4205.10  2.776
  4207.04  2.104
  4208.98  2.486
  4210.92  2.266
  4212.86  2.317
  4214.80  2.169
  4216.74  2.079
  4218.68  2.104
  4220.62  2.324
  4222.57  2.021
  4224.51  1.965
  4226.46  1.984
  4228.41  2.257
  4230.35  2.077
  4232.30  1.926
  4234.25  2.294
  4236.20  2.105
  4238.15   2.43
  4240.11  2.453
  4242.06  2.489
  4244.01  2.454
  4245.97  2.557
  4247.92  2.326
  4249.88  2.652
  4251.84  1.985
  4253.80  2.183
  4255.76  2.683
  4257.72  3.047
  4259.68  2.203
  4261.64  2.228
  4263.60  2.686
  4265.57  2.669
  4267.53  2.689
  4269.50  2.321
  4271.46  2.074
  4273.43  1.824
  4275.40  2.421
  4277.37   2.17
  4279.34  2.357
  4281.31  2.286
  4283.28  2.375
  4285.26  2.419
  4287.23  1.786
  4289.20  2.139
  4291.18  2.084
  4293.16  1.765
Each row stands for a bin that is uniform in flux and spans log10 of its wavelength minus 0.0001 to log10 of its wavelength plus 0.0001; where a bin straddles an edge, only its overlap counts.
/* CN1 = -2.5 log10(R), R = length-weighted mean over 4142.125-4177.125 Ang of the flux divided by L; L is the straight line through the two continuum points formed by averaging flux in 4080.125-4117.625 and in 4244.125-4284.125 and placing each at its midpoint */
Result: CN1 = 0.04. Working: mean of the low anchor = 2.23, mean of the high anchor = 2.39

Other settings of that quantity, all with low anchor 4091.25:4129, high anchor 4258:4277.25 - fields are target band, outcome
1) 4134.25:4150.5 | 0.06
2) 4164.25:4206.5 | 0.02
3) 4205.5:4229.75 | 0.06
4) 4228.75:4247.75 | 0.01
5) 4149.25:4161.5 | -0.02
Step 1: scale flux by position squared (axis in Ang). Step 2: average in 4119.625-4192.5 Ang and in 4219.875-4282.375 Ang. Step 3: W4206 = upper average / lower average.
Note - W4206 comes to 1.11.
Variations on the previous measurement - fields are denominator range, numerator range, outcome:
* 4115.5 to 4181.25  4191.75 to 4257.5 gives 1.07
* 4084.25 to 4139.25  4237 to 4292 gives 1.16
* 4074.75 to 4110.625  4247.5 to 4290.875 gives 1.16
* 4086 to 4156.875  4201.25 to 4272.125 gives 1.12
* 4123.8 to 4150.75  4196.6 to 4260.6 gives 1.14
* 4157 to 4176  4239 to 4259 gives 1.15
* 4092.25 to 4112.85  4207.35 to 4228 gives 1.11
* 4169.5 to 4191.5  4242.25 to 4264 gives 1.15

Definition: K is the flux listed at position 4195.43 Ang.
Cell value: 2.156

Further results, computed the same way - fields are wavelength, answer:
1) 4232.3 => 1.926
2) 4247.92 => 2.326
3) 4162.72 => 2.545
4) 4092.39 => 2.337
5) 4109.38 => 2.302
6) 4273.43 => 1.824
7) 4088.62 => 2.704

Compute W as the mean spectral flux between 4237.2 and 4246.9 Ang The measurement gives 2.47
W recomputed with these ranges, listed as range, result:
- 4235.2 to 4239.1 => 2.27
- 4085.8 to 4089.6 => 2.64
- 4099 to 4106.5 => 1.78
